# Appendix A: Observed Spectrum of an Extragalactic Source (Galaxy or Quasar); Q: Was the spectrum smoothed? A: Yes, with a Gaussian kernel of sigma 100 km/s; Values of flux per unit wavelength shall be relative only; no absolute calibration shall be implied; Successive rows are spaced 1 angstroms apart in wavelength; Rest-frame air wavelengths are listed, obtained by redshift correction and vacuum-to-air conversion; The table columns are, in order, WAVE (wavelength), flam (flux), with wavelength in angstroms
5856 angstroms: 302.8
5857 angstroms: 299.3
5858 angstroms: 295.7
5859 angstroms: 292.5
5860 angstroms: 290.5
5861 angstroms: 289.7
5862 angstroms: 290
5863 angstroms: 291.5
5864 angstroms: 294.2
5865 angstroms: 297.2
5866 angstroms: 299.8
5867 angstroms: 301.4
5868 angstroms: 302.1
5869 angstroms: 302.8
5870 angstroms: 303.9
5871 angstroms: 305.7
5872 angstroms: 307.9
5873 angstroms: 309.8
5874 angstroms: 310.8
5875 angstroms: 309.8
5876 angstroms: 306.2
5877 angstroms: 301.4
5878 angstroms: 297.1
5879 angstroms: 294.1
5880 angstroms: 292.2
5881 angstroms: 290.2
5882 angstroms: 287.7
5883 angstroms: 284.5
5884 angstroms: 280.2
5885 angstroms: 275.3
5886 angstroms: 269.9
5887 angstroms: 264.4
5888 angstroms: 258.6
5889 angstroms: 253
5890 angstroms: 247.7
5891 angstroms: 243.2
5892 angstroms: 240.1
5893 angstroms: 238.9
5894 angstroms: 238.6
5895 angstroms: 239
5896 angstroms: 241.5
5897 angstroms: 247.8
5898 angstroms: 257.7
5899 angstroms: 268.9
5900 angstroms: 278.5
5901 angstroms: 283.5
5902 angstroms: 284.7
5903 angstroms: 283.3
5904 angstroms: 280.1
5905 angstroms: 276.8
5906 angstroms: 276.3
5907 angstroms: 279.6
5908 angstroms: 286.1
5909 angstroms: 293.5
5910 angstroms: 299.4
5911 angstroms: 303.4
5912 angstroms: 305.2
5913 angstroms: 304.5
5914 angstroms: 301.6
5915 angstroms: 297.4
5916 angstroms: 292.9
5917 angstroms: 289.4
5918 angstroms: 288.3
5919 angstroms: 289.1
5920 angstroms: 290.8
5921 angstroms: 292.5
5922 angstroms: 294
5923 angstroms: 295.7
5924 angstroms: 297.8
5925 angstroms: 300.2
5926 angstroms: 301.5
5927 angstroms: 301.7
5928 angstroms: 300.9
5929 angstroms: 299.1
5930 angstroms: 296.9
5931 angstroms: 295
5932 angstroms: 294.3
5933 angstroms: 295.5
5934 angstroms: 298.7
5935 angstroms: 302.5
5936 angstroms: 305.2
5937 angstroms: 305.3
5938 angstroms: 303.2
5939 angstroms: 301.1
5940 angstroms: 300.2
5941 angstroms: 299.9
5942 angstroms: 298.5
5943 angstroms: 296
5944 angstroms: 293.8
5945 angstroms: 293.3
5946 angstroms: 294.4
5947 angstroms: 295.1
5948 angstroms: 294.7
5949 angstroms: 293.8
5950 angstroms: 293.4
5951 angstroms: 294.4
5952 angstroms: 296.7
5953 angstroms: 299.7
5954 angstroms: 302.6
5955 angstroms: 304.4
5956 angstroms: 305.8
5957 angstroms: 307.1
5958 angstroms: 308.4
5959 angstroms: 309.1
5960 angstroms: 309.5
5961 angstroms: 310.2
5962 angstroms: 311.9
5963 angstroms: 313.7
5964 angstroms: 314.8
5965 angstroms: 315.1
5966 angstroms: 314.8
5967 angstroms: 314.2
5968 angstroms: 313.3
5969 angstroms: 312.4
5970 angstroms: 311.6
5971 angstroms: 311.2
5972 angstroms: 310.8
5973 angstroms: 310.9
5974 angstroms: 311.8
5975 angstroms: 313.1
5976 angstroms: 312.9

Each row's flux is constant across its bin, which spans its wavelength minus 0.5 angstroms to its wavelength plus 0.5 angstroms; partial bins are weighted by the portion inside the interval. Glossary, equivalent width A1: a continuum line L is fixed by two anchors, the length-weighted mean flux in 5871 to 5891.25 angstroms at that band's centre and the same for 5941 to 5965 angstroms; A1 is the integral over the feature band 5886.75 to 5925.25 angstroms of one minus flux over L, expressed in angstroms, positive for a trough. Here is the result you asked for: 1.9 angstroms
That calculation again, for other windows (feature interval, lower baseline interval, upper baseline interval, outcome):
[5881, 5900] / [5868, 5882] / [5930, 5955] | 2.65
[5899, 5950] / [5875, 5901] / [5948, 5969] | -1.05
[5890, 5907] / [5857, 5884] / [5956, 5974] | 2.28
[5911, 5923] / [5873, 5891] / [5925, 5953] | -0.13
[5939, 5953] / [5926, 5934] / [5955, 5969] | 0.39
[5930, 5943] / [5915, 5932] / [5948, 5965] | -0.03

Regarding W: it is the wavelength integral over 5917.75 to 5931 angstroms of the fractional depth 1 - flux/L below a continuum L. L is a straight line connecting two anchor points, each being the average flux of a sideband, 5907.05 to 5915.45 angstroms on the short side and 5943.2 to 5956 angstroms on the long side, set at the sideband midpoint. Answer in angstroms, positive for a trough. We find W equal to 0.1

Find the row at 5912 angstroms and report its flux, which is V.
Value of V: 305.2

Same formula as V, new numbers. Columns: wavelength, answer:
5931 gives 295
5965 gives 315.1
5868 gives 302.1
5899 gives 268.9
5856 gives 302.8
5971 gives 311.2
